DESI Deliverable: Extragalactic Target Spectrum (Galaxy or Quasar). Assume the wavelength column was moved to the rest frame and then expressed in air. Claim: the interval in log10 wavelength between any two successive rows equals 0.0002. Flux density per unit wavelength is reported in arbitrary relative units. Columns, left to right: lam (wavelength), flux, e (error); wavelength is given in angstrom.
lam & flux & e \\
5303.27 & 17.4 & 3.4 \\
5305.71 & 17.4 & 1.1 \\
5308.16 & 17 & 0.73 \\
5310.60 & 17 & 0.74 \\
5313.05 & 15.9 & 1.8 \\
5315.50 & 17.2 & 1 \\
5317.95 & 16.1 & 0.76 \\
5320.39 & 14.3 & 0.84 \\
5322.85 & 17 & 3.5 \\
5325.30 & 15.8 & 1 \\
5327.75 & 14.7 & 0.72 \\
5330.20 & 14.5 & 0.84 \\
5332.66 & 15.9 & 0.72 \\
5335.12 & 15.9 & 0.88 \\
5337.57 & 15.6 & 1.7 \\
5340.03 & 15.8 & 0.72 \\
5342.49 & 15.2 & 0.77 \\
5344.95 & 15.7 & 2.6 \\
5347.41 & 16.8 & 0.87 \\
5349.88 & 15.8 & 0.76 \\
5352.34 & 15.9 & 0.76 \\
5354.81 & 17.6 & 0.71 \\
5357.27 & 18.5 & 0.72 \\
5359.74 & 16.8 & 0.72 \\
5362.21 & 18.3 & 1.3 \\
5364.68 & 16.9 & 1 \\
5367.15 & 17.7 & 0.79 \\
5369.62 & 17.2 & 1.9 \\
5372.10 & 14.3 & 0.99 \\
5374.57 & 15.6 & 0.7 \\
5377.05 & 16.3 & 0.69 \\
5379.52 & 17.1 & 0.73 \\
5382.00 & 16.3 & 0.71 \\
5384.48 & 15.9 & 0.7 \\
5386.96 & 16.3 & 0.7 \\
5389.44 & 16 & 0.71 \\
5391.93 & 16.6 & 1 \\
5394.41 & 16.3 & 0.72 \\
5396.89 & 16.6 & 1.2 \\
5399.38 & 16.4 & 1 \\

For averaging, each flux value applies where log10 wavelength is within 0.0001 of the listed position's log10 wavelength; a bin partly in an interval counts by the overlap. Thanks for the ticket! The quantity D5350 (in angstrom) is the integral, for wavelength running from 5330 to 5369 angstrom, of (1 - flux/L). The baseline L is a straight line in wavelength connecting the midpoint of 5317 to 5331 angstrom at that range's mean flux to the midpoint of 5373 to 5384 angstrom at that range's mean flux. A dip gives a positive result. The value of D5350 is -1.7 angstrom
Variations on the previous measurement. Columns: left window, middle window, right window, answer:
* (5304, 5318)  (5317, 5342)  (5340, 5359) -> 1.7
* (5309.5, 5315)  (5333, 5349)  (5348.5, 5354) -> 0.3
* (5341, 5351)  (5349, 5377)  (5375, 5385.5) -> -1.2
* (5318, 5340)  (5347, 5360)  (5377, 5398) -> -0.8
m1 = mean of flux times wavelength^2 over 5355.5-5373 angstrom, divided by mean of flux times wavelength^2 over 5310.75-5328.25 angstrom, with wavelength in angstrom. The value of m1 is 1.1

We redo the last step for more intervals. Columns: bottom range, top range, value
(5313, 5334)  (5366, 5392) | 1.06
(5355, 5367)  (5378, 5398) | 0.94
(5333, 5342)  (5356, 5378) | 1.08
